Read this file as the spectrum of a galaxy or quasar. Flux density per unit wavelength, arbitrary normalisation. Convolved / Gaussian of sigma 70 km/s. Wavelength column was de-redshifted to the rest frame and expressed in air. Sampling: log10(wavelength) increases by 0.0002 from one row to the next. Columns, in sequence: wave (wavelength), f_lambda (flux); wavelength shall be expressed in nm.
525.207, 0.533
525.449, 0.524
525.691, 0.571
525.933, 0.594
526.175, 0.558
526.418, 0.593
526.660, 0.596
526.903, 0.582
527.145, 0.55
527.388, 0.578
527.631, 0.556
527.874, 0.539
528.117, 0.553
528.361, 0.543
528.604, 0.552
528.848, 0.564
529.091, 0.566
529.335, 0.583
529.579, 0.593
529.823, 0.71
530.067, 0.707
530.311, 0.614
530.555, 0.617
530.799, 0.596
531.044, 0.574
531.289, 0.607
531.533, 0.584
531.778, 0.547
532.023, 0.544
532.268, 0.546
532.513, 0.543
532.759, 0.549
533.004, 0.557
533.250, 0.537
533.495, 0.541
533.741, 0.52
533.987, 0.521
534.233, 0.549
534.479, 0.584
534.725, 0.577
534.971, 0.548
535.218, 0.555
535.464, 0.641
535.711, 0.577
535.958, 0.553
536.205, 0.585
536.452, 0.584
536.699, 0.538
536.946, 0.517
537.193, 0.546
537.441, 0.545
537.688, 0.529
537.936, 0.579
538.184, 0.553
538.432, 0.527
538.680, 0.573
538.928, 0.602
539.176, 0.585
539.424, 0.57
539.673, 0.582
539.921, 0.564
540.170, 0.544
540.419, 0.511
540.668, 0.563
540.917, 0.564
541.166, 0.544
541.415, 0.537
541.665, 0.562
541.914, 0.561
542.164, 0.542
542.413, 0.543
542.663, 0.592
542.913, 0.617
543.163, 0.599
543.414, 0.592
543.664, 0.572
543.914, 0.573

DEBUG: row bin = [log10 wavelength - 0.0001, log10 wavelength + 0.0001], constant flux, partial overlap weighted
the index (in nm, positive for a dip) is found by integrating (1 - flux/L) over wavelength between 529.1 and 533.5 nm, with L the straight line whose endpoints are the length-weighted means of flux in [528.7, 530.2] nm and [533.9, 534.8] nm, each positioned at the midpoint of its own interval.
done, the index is 0.07 nm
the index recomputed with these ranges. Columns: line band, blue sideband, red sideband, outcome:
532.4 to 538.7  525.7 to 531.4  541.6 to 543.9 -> 0.29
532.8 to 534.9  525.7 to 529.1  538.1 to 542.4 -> 0.05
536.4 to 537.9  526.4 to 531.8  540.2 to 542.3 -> 0.05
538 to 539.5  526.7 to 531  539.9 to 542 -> -0.03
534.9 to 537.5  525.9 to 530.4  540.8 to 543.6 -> 0.06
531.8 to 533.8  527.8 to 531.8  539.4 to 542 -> 0.13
